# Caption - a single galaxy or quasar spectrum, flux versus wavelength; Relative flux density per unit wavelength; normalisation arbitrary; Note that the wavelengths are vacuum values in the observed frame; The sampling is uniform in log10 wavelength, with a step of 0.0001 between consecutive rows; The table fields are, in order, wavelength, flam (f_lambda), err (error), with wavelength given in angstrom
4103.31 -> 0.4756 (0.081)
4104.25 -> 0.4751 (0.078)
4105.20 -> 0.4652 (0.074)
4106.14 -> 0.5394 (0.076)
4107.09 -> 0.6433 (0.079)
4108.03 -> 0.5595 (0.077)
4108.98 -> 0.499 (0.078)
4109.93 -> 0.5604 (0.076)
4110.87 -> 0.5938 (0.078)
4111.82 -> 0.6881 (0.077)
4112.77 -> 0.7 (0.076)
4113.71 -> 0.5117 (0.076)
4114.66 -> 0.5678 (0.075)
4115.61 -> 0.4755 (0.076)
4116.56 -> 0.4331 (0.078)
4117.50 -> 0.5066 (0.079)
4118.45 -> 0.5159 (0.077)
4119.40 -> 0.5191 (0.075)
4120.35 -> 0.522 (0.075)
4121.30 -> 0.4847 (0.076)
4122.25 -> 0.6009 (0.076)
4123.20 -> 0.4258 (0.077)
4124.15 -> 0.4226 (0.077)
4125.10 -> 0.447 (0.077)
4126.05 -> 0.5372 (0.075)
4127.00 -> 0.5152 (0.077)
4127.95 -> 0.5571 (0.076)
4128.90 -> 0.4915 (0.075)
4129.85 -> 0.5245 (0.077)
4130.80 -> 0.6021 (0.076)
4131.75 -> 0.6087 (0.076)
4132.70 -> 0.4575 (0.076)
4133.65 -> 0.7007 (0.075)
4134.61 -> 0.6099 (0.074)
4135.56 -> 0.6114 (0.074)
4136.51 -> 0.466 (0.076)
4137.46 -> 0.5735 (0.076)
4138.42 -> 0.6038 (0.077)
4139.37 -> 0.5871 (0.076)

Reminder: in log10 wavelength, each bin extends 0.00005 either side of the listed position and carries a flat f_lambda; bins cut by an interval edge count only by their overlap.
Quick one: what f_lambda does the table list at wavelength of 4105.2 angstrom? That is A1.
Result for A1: 0.4652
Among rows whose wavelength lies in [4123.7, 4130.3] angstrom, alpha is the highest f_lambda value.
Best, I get 0.5571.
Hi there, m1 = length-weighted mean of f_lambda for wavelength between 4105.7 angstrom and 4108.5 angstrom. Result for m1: 0.582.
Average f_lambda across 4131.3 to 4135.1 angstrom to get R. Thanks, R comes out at 0.594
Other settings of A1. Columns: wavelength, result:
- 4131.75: 0.6087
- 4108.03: 0.5595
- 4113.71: 0.5117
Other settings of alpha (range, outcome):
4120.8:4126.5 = 0.6009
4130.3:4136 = 0.7007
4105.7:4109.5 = 0.6433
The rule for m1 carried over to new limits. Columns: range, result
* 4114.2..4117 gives 0.492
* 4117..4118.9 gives 0.511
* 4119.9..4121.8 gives 0.504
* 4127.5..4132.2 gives 0.557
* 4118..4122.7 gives 0.528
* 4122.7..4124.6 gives 0.426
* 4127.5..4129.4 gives 0.524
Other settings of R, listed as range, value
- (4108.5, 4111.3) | 0.55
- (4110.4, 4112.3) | 0.64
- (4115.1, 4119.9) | 0.491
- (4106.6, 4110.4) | 0.565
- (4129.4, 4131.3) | 0.565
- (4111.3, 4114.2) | 0.632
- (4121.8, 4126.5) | 0.486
